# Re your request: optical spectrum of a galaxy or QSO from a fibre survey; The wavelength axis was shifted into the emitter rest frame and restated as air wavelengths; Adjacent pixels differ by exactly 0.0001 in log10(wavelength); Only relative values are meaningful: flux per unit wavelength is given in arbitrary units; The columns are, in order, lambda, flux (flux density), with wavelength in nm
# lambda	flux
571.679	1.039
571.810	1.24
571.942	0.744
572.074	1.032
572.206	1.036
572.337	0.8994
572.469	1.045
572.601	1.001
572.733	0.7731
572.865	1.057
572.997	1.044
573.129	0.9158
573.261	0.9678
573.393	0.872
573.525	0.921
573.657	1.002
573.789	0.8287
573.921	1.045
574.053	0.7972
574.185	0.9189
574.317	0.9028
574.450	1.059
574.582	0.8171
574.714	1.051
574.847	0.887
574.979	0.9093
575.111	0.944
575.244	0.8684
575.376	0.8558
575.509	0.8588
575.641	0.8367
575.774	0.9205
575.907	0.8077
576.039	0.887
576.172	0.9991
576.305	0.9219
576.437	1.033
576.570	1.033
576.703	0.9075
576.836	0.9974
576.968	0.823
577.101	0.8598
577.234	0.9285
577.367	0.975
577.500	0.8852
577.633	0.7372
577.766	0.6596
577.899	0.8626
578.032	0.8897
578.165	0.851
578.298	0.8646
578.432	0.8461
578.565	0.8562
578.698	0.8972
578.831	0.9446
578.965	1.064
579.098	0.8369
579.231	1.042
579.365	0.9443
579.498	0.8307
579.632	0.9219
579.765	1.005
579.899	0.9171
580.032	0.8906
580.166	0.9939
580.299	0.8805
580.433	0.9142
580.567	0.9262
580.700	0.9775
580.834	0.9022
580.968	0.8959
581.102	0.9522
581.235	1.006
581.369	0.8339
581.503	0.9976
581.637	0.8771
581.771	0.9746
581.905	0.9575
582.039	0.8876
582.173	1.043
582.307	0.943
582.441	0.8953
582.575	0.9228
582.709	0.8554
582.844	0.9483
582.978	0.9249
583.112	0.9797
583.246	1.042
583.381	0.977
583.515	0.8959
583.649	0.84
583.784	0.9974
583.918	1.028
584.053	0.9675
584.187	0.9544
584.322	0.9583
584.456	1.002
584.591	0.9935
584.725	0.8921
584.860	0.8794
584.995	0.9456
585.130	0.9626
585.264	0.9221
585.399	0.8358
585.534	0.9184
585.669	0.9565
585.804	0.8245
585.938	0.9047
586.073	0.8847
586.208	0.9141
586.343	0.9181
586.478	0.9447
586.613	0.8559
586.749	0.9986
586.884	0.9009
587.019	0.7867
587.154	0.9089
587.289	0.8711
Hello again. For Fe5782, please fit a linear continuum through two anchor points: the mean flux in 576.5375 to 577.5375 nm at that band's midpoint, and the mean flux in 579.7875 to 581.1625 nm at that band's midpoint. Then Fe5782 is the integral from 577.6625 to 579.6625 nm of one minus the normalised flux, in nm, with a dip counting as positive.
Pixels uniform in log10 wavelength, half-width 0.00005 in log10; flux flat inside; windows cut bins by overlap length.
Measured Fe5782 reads 0.09 nm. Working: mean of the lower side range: 0.924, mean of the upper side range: 0.927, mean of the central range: 0.884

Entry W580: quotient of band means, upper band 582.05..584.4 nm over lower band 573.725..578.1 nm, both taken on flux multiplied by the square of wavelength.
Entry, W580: 1.08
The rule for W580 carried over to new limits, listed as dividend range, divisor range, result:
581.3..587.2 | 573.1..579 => 1.06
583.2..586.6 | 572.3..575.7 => 1.05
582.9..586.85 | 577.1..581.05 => 1.06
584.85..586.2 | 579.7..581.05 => 0.99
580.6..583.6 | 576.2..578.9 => 1.07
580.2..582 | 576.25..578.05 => 1.06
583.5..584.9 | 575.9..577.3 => 1.05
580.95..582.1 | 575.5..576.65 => 1.03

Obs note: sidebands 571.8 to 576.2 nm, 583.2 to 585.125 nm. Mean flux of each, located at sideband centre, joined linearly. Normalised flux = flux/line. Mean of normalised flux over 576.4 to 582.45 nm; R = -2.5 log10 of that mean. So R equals 0.031 mag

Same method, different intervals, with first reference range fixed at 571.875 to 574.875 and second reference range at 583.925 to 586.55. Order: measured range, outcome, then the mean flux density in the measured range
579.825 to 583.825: 0.00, 0.935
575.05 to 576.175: 0.07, 0.879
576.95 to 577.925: 0.12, 0.841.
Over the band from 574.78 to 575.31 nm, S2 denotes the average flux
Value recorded 0.902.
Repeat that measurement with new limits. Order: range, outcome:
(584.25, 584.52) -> 0.98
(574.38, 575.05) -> 0.944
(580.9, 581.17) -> 0.926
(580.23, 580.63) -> 0.907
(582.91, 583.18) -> 0.955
